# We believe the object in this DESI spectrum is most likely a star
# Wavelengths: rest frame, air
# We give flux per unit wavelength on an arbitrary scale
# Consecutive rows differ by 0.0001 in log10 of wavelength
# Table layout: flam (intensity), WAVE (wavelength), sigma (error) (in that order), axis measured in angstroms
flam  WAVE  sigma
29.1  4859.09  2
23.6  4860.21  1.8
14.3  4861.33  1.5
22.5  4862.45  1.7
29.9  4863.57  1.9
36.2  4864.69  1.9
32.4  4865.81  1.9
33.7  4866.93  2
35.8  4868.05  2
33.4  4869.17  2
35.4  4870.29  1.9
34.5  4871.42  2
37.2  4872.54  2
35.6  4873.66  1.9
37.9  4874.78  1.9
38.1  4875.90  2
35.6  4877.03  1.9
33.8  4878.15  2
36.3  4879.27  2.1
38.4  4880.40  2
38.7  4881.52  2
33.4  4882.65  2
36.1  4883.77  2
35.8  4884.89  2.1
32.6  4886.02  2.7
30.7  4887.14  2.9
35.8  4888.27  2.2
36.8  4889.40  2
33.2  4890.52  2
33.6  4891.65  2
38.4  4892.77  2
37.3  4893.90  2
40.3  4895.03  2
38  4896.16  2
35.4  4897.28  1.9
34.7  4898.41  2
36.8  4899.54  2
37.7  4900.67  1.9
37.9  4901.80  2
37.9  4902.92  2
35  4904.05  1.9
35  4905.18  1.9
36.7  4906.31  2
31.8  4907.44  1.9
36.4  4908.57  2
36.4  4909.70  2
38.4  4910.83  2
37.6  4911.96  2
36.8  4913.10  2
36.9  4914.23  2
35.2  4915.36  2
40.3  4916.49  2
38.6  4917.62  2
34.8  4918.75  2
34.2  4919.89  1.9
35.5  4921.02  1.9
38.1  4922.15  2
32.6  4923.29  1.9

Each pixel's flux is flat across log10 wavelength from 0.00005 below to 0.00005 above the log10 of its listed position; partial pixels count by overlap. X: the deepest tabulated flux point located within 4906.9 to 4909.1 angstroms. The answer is 31.8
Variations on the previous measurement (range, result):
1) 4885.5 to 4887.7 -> 30.7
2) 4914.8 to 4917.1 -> 35.2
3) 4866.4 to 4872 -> 33.4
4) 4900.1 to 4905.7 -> 35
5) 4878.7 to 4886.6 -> 32.6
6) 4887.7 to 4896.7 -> 33.2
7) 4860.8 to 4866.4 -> 14.3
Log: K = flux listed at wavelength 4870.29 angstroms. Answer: 35.4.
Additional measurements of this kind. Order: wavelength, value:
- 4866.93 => 33.7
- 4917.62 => 38.6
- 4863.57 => 29.9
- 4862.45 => 22.5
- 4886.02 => 32.6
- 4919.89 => 34.2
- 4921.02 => 35.5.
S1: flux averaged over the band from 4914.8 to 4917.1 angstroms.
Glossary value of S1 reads 37.8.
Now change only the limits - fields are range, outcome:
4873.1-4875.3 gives 36.8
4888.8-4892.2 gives 34.5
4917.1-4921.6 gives 35.8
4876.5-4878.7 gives 34.7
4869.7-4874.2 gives 35.6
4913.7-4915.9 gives 36.1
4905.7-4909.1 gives 34.9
